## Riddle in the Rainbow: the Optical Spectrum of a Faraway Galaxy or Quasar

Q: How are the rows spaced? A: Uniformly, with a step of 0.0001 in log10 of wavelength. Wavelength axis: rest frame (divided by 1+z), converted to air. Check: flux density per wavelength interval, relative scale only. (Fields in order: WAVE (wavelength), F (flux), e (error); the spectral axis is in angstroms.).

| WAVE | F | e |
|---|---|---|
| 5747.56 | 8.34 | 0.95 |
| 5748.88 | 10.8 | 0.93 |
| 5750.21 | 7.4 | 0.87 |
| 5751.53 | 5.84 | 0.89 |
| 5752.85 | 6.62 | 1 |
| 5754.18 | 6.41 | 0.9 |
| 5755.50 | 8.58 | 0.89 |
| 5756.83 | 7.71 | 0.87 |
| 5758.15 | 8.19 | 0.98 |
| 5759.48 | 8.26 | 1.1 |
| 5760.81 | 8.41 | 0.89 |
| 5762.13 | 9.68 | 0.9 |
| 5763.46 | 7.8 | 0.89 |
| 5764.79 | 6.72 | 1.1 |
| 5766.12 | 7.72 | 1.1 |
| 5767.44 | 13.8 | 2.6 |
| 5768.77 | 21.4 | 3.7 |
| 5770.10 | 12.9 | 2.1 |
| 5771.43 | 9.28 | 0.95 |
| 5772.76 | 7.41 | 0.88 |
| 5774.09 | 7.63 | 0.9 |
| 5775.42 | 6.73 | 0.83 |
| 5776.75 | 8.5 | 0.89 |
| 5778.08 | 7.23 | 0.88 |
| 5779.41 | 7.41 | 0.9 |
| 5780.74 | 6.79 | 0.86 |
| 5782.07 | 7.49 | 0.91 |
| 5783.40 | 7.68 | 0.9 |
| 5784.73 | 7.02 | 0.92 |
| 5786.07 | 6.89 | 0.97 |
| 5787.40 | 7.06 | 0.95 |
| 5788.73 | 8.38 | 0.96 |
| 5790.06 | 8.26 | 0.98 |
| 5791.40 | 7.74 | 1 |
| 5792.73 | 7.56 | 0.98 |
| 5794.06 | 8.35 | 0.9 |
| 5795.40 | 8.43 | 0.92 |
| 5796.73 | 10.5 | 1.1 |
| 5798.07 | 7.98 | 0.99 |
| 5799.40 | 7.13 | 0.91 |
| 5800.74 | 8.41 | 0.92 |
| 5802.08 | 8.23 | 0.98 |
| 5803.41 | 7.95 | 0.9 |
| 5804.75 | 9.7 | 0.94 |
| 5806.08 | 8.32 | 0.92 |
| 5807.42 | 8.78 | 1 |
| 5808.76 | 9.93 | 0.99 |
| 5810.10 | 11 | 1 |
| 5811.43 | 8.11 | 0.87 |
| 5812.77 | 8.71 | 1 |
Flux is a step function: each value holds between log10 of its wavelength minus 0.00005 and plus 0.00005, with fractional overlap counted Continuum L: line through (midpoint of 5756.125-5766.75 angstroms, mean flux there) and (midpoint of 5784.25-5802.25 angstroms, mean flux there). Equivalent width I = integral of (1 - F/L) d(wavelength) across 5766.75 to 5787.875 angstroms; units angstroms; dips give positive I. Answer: -2.8 angstroms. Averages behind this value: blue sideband 8.06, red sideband 8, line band 9.09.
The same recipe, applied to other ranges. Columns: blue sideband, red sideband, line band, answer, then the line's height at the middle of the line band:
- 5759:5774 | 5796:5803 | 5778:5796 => 3.0 angstroms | 9.11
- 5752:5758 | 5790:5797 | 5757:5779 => -4.9 angstroms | 7.71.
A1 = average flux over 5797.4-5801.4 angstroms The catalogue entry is 7.84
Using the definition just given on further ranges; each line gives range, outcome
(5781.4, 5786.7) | 7.27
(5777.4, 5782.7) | 7.24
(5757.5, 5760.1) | 8.21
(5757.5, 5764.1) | 8.47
